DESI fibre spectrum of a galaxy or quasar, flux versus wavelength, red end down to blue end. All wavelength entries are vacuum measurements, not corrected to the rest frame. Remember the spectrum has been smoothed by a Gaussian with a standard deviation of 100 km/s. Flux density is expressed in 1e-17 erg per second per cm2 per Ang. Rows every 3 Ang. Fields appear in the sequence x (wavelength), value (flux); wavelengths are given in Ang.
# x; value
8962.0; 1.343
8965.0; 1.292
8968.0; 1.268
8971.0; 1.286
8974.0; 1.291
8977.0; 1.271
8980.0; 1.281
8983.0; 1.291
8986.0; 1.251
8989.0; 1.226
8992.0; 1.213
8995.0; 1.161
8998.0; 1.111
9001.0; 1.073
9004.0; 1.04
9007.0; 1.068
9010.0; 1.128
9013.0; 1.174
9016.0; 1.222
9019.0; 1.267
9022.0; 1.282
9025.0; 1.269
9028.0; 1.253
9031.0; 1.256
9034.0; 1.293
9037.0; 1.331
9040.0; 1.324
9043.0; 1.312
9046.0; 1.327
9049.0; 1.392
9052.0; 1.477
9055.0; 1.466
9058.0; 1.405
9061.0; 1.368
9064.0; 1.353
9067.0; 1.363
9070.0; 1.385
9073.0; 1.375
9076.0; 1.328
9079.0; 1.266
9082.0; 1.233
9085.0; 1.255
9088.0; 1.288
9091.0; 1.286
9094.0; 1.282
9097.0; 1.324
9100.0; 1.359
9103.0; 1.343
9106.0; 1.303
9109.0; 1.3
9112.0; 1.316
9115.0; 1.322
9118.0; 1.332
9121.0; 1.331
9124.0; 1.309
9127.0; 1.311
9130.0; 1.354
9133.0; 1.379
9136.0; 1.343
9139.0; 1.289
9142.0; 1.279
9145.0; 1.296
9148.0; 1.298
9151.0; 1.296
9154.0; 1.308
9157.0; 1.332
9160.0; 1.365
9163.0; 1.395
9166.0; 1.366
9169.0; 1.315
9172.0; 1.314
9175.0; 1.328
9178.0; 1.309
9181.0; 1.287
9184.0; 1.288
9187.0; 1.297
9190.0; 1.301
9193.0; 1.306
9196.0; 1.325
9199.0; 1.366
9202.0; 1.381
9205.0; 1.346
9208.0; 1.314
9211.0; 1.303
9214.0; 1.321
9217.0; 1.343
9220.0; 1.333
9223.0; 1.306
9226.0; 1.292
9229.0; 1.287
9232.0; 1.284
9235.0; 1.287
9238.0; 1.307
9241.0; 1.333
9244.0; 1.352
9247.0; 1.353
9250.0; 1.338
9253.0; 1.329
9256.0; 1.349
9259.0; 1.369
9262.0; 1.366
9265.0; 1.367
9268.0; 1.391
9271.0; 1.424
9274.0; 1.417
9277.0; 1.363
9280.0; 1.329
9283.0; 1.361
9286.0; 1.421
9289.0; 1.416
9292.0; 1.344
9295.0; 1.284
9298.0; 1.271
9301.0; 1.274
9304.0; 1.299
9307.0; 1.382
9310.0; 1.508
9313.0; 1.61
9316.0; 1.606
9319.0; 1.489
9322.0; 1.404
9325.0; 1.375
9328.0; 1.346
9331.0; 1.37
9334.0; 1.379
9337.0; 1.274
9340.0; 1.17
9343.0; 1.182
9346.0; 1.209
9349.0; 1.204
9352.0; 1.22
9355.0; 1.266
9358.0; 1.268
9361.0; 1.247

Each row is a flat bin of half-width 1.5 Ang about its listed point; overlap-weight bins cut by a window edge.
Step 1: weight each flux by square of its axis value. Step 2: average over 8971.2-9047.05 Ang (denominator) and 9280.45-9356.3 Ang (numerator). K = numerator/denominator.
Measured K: 1.17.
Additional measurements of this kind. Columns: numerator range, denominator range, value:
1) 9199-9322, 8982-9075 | 1.13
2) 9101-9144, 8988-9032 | 1.15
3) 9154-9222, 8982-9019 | 1.19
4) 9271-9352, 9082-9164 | 1.07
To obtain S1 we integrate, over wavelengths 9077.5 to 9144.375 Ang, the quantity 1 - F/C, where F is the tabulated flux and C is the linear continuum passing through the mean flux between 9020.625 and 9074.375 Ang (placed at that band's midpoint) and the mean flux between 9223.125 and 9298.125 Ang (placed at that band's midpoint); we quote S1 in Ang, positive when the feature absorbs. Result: 1.8 Ang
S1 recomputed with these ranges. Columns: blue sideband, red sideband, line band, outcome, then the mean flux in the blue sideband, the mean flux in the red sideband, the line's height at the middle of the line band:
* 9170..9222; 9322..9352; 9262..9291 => -1.94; 1.32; 1.28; 1.3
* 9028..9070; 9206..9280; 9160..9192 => 0.54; 1.36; 1.34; 1.34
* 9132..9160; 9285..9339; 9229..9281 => 0.58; 1.31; 1.39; 1.36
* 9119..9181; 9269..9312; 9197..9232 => 0.51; 1.32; 1.37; 1.34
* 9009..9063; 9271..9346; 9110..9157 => 0.46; 1.31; 1.37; 1.33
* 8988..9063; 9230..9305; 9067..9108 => -0.99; 1.26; 1.35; 1.28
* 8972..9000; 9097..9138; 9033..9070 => -2.57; 1.23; 1.33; 1.28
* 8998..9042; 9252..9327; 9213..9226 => 0.21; 1.21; 1.39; 1.34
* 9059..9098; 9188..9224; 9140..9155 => 0.32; 1.32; 1.33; 1.32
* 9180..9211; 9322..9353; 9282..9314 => -2.09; 1.32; 1.28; 1.29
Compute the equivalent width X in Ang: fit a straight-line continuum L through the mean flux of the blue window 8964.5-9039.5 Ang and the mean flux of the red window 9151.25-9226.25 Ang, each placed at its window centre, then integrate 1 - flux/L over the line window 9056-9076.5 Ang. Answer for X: -1.8 Ang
